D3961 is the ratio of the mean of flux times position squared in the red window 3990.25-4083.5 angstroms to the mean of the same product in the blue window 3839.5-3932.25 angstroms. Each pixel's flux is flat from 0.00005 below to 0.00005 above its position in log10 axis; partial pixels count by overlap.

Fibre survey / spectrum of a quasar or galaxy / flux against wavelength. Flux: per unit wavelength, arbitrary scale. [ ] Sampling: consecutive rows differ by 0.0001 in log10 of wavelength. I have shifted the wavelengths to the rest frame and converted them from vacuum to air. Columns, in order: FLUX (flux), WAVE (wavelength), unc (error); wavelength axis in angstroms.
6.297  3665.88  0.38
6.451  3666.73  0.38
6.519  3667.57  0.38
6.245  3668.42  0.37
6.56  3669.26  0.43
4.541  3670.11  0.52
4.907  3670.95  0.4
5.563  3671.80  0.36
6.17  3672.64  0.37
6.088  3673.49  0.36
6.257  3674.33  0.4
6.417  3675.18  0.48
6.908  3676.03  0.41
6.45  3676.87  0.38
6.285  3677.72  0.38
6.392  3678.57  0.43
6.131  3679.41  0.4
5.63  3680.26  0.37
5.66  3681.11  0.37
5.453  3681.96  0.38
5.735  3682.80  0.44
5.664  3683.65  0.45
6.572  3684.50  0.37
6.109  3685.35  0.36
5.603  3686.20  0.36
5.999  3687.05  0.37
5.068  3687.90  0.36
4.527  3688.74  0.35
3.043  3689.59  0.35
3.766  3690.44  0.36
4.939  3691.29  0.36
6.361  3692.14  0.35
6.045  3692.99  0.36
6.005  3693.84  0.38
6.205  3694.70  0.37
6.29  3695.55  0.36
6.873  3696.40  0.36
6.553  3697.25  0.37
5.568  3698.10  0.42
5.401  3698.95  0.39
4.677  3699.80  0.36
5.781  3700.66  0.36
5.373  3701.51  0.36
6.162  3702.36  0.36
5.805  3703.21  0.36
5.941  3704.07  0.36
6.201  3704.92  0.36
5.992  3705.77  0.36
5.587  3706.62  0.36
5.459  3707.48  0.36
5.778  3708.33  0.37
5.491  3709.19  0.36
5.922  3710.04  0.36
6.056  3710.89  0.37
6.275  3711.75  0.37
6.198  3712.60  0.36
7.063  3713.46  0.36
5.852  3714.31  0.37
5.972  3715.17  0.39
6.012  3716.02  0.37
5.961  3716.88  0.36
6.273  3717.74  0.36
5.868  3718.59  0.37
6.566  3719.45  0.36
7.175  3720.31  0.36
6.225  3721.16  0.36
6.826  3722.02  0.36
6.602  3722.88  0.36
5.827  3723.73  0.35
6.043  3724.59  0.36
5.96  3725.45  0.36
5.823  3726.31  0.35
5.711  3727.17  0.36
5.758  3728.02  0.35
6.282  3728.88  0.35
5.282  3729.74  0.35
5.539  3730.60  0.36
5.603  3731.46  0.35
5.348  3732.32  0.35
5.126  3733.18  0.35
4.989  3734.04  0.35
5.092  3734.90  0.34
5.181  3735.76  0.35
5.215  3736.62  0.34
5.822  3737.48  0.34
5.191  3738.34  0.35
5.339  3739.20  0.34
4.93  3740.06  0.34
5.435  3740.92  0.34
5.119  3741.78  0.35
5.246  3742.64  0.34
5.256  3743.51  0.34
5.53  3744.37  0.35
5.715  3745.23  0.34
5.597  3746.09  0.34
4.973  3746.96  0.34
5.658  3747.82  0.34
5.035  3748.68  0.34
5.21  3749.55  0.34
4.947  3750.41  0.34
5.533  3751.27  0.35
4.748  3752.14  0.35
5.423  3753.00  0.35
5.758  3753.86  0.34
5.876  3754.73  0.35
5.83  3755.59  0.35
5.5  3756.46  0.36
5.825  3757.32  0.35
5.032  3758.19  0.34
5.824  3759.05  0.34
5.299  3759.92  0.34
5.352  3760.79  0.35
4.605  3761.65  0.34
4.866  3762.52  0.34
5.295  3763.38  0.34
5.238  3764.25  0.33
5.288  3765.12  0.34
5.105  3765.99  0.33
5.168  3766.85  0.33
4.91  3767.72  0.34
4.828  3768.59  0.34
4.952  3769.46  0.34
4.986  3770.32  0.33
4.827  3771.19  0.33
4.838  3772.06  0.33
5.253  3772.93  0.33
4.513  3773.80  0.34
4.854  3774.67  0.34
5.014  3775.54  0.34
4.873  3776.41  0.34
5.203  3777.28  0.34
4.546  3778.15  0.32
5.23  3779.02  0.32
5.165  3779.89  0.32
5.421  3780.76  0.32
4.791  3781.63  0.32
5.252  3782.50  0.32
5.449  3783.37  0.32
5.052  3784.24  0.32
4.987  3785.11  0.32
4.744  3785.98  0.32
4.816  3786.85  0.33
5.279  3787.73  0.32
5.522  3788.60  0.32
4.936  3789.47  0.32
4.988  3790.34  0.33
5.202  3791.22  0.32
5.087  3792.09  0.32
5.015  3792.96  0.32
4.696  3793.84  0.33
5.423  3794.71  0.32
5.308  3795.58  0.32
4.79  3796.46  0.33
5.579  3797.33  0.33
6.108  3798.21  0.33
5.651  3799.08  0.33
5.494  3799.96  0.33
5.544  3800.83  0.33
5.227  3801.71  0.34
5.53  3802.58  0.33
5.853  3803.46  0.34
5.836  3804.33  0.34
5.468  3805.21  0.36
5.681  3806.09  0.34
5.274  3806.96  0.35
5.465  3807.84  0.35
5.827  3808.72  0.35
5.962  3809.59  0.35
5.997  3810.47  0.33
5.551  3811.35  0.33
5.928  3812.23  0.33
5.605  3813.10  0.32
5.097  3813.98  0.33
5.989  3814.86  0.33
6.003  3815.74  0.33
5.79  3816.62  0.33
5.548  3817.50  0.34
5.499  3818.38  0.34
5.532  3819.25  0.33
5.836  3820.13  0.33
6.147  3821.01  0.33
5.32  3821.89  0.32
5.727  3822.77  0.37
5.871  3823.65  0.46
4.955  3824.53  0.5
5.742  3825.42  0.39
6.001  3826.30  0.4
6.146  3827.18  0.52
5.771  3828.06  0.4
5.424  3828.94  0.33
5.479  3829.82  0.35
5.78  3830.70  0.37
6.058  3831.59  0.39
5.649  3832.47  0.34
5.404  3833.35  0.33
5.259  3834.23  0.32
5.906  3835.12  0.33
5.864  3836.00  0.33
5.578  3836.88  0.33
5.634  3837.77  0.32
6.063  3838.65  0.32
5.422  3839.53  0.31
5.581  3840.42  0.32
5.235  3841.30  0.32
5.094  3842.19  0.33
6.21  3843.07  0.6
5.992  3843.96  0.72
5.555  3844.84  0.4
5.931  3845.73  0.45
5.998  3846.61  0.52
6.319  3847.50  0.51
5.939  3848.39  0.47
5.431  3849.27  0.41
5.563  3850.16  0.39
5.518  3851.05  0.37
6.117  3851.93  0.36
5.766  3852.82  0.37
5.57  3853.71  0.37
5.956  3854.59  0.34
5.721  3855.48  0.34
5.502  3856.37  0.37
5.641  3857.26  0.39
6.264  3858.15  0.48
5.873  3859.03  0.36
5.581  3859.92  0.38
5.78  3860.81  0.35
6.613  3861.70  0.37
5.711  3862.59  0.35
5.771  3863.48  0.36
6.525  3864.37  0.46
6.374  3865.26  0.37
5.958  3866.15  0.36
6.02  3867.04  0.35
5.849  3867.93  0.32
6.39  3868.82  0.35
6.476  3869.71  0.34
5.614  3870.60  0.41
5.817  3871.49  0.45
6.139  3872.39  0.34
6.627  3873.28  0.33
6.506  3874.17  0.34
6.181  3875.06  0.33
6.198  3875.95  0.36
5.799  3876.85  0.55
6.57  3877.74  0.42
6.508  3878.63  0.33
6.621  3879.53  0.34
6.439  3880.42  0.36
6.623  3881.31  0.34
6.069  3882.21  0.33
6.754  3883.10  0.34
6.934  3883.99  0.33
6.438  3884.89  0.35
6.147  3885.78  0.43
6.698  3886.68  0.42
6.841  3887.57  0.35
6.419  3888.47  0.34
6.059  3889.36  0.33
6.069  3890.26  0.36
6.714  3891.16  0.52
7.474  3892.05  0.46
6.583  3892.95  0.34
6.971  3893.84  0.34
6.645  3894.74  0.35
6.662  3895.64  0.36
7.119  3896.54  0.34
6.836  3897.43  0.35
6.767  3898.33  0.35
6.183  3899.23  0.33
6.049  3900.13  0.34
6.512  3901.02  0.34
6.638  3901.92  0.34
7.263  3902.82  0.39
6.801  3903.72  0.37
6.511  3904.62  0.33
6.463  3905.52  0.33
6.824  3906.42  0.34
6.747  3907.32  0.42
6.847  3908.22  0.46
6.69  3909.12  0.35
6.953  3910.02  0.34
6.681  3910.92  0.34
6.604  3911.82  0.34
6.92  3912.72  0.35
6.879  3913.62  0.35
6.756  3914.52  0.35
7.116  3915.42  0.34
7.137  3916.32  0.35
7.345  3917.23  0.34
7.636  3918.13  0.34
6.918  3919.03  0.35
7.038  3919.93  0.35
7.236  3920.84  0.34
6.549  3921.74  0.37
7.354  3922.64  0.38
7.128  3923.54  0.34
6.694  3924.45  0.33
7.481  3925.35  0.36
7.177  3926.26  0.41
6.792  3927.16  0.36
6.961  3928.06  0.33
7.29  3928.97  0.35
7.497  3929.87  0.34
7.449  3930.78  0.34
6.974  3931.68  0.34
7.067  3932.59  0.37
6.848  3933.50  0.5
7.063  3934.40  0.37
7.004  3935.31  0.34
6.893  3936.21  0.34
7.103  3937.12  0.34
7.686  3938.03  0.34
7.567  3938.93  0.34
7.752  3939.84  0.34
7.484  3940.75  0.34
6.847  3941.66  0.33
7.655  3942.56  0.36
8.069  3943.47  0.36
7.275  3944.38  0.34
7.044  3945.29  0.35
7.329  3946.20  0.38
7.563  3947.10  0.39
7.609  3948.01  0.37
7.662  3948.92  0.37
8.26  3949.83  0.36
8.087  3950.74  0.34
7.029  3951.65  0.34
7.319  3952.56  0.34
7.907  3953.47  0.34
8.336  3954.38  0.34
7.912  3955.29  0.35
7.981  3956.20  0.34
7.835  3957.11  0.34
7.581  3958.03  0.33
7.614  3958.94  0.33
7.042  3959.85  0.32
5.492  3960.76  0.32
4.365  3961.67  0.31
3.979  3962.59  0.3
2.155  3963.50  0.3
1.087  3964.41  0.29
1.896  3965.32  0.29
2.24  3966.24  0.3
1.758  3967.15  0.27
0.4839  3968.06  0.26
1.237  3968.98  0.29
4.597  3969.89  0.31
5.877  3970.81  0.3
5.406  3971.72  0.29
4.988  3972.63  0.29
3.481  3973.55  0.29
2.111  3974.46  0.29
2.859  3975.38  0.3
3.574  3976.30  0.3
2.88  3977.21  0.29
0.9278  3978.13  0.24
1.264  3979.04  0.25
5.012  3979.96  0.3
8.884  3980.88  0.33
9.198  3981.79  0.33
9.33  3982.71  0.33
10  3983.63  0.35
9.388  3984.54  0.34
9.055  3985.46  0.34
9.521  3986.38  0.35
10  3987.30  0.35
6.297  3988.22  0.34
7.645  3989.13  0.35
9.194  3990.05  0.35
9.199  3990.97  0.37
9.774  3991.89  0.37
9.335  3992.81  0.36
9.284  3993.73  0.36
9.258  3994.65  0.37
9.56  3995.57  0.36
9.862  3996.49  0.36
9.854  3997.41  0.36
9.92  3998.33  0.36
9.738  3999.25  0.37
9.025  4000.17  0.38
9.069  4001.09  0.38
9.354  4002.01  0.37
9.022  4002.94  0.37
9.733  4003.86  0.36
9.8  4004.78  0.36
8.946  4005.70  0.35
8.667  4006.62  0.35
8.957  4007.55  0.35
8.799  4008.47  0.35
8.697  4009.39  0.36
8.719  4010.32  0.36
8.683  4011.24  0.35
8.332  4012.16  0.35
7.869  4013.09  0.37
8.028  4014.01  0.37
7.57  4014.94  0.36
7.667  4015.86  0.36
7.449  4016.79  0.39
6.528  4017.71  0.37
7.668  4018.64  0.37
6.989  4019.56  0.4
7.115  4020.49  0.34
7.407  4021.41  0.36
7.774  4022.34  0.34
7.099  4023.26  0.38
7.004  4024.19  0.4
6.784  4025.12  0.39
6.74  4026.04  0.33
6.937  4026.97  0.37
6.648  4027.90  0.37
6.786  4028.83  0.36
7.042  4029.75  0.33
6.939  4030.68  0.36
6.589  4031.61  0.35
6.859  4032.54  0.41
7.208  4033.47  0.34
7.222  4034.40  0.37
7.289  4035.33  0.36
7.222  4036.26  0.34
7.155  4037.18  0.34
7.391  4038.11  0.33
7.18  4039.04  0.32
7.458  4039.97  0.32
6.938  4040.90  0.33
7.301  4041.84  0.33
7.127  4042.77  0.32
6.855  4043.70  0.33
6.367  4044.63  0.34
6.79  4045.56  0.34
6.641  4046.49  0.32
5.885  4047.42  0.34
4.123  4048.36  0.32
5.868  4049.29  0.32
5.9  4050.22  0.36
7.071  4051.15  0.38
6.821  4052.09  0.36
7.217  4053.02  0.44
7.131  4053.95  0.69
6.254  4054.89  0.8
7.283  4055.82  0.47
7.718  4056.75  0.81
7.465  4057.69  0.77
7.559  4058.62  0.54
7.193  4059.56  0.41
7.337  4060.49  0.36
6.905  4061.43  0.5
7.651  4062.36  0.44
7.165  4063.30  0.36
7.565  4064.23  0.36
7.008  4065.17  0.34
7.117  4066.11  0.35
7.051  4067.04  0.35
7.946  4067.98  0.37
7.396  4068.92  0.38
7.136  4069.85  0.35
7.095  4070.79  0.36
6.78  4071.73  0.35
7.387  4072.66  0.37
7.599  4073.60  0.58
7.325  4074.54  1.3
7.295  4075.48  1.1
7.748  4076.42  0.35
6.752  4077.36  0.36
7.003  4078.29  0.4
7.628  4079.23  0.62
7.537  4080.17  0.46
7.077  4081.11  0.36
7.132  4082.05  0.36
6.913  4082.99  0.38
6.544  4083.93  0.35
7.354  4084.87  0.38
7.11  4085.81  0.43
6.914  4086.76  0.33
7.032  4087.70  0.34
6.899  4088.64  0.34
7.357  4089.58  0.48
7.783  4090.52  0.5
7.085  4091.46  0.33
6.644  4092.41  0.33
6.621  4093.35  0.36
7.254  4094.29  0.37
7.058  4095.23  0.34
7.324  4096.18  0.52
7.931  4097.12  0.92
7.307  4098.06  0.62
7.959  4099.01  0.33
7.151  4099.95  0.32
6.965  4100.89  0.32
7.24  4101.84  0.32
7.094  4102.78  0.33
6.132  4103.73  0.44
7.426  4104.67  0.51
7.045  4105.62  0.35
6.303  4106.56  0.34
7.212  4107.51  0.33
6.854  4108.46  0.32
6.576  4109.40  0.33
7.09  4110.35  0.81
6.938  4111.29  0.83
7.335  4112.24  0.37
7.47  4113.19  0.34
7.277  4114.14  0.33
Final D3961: 1.27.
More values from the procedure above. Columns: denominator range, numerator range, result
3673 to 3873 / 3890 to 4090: 1.40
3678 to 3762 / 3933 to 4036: 1.44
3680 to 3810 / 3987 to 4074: 1.62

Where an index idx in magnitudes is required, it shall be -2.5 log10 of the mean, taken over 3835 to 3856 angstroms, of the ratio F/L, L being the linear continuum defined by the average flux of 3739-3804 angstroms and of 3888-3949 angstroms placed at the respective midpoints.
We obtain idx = 0.07 mag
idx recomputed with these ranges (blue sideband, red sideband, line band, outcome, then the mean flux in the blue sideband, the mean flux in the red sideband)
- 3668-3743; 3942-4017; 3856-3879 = 0.08 mag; 5.78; 7.07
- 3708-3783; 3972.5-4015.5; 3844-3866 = 0.12 mag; 5.48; 7.91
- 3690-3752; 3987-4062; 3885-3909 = 0.04 mag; 5.72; 7.72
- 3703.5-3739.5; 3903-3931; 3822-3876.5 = 0.13 mag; 5.87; 6.98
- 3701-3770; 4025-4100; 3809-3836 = 0.05 mag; 5.61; 7.06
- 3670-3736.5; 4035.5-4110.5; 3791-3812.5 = 0.12 mag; 5.82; 7.06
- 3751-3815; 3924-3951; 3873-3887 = 0.02 mag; 5.28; 7.34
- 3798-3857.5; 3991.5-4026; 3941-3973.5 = 0.29 mag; 5.69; 8.5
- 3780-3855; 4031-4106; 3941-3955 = -0.20 mag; 5.56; 7.07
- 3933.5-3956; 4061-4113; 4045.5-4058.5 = 0.10 mag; 7.51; 7.16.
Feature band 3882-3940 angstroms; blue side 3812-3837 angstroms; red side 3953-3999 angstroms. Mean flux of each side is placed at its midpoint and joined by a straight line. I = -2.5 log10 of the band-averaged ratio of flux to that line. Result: -0.14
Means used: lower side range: 5.69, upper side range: 6.31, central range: 6.88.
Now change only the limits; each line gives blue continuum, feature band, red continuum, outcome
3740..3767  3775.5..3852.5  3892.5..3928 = 0.076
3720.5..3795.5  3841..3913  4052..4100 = -0.045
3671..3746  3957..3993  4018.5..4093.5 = 0.211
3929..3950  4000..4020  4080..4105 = -0.162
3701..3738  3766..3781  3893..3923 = 0.232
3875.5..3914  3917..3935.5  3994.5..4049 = -0.035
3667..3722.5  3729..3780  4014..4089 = 0.166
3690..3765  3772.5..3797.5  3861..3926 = 0.182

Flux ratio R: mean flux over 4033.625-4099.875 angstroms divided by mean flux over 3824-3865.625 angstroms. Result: 1.23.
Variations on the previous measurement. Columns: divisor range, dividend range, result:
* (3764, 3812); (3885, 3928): 1.30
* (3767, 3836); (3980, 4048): 1.49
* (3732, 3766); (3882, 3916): 1.26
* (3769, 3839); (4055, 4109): 1.33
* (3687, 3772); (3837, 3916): 1.13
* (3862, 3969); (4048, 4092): 1.08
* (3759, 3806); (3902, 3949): 1.38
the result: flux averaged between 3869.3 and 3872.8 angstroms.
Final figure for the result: 6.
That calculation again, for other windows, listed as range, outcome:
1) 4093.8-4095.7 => 7.17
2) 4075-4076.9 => 7.5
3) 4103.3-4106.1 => 6.89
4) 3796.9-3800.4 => 5.71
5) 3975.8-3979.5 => 2.17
